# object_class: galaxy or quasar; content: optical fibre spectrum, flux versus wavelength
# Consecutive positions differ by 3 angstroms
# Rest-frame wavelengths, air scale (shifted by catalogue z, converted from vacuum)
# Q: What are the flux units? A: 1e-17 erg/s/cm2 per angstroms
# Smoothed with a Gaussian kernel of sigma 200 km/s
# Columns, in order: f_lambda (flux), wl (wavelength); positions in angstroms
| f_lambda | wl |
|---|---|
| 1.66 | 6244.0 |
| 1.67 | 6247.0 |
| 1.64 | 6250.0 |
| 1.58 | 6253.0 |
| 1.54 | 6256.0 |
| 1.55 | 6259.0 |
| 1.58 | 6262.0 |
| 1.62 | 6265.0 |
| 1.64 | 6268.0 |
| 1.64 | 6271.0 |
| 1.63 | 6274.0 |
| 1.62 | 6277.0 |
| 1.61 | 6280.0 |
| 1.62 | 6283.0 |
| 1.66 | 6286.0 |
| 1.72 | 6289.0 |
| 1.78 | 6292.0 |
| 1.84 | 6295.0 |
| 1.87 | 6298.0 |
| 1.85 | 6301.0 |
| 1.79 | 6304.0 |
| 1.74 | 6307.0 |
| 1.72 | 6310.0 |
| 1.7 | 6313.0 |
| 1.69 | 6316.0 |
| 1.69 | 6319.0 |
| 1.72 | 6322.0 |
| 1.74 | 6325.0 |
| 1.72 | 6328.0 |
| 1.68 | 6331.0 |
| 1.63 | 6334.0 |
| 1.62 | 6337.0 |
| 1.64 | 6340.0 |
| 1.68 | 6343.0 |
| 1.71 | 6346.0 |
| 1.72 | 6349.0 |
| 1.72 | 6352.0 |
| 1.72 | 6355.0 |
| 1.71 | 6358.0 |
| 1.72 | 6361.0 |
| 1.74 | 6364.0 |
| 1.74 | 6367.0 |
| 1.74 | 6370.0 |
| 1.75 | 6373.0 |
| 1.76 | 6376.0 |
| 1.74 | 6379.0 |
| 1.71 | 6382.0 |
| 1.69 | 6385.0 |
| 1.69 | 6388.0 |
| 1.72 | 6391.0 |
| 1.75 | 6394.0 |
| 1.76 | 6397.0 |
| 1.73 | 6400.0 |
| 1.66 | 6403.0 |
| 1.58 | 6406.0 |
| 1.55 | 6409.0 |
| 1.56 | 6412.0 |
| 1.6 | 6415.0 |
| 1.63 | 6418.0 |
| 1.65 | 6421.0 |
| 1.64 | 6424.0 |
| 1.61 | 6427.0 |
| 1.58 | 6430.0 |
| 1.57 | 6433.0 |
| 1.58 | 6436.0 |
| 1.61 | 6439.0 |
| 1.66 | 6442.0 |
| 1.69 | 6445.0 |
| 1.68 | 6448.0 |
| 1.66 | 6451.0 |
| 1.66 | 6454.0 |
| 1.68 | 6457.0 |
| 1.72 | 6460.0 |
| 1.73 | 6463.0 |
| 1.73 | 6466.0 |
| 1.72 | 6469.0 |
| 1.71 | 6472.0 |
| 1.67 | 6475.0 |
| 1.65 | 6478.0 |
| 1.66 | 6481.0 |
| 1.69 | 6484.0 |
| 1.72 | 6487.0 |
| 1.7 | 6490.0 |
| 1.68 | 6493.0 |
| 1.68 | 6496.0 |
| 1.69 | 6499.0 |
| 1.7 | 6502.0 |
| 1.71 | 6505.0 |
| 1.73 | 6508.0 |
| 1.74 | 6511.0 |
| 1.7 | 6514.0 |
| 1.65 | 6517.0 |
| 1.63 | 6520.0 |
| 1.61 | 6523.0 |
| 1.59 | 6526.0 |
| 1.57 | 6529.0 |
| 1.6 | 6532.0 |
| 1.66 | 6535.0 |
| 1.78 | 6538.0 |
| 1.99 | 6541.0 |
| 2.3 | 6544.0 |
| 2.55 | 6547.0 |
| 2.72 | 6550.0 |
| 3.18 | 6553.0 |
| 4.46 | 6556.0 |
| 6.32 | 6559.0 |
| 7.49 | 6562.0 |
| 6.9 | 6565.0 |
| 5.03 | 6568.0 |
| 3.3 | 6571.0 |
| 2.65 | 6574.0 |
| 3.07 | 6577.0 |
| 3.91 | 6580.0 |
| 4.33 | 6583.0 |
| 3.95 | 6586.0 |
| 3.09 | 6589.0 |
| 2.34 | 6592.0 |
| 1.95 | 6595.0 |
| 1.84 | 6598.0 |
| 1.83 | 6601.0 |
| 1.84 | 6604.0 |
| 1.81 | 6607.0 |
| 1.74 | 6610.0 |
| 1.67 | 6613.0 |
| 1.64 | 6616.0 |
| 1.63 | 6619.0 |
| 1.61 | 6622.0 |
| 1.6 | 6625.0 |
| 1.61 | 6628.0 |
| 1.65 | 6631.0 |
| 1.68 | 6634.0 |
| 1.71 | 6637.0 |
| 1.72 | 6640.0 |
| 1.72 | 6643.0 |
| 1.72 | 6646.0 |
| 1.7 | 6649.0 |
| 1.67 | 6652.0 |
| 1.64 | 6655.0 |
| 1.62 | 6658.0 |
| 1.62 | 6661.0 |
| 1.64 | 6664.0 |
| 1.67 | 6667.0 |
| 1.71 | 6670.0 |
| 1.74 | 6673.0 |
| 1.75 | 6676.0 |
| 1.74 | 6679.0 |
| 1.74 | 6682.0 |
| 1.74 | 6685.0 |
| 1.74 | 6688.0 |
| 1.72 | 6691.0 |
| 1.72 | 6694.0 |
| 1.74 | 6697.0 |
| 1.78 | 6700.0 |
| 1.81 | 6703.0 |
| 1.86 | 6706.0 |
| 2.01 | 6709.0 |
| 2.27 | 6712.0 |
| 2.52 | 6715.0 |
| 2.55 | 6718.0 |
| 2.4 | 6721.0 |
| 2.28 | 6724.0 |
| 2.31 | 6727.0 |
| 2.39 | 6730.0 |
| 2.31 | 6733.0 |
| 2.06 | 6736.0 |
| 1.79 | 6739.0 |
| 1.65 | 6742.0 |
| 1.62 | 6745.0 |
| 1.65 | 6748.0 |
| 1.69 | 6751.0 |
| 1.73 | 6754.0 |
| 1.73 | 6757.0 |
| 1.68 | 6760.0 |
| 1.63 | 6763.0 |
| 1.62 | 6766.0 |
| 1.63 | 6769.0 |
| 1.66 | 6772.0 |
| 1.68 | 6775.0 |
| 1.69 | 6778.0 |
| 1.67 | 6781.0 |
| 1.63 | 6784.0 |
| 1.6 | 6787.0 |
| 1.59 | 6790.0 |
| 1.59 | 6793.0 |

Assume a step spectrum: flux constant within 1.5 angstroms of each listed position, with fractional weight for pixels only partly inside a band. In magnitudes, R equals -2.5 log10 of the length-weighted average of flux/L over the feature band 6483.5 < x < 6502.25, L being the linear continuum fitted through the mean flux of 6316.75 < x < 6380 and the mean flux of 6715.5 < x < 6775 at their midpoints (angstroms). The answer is 0.06 mag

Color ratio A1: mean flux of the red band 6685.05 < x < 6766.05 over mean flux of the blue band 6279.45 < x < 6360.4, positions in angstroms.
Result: 1.13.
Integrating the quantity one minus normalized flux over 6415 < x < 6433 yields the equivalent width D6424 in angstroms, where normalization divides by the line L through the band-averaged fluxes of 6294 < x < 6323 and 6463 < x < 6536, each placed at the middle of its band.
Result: 1.0 angstroms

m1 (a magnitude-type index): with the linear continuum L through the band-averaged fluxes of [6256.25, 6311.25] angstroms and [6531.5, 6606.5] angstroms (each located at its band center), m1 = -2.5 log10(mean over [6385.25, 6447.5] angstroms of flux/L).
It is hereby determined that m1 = 0.42 mag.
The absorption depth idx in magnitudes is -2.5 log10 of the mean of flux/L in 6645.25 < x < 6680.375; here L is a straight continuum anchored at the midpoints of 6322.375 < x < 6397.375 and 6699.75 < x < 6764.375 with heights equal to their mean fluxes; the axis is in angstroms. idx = 0.154 mag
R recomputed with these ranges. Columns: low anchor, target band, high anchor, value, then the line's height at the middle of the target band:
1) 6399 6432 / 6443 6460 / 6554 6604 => 0.245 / 2.1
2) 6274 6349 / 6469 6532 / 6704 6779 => 0.085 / 1.81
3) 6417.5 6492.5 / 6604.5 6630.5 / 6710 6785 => 0.084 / 1.8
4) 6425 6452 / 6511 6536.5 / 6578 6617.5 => 0.259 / 2.08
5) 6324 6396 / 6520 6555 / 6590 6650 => -0.183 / 1.75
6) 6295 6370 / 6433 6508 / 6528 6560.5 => 0.383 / 2.4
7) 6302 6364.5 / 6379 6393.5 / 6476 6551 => 0.011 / 1.73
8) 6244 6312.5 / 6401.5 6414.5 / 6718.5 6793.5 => 0.085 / 1.72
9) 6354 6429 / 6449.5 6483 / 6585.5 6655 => 0.034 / 1.74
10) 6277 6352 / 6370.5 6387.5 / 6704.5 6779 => 0.011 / 1.75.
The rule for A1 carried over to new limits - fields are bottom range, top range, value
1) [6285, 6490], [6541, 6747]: 1.40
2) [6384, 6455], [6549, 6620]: 2.00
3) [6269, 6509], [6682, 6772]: 1.13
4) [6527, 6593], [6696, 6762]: 0.58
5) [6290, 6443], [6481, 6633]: 1.46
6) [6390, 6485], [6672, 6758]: 1.17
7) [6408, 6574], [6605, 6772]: 0.83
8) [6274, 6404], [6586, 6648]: 1.09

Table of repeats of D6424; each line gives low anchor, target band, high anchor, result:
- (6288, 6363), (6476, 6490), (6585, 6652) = 1.0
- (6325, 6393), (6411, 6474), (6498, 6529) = 1.3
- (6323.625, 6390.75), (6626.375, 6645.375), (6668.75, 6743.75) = 2.3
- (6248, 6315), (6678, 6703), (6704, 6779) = 2.2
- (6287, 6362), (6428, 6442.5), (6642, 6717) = 1.2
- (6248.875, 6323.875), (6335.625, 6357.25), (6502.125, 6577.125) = 3.0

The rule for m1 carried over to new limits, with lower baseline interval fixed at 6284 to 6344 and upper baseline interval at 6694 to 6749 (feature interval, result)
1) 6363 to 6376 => 0.01 mag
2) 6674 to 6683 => 0.16 mag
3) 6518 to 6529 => 0.18 mag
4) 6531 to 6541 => 0.10 mag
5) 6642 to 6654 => 0.17 mag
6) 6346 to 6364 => 0.02 mag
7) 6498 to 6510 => 0.10 mag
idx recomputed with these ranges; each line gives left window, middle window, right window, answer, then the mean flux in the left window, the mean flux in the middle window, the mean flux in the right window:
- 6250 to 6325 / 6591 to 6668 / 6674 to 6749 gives 0.113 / 1.68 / 1.72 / 1.97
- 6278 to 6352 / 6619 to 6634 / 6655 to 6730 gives 0.155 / 1.71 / 1.62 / 1.91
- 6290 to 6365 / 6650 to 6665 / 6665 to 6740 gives 0.184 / 1.73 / 1.64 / 1.97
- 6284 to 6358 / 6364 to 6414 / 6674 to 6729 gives 0.045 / 1.72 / 1.7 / 1.98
